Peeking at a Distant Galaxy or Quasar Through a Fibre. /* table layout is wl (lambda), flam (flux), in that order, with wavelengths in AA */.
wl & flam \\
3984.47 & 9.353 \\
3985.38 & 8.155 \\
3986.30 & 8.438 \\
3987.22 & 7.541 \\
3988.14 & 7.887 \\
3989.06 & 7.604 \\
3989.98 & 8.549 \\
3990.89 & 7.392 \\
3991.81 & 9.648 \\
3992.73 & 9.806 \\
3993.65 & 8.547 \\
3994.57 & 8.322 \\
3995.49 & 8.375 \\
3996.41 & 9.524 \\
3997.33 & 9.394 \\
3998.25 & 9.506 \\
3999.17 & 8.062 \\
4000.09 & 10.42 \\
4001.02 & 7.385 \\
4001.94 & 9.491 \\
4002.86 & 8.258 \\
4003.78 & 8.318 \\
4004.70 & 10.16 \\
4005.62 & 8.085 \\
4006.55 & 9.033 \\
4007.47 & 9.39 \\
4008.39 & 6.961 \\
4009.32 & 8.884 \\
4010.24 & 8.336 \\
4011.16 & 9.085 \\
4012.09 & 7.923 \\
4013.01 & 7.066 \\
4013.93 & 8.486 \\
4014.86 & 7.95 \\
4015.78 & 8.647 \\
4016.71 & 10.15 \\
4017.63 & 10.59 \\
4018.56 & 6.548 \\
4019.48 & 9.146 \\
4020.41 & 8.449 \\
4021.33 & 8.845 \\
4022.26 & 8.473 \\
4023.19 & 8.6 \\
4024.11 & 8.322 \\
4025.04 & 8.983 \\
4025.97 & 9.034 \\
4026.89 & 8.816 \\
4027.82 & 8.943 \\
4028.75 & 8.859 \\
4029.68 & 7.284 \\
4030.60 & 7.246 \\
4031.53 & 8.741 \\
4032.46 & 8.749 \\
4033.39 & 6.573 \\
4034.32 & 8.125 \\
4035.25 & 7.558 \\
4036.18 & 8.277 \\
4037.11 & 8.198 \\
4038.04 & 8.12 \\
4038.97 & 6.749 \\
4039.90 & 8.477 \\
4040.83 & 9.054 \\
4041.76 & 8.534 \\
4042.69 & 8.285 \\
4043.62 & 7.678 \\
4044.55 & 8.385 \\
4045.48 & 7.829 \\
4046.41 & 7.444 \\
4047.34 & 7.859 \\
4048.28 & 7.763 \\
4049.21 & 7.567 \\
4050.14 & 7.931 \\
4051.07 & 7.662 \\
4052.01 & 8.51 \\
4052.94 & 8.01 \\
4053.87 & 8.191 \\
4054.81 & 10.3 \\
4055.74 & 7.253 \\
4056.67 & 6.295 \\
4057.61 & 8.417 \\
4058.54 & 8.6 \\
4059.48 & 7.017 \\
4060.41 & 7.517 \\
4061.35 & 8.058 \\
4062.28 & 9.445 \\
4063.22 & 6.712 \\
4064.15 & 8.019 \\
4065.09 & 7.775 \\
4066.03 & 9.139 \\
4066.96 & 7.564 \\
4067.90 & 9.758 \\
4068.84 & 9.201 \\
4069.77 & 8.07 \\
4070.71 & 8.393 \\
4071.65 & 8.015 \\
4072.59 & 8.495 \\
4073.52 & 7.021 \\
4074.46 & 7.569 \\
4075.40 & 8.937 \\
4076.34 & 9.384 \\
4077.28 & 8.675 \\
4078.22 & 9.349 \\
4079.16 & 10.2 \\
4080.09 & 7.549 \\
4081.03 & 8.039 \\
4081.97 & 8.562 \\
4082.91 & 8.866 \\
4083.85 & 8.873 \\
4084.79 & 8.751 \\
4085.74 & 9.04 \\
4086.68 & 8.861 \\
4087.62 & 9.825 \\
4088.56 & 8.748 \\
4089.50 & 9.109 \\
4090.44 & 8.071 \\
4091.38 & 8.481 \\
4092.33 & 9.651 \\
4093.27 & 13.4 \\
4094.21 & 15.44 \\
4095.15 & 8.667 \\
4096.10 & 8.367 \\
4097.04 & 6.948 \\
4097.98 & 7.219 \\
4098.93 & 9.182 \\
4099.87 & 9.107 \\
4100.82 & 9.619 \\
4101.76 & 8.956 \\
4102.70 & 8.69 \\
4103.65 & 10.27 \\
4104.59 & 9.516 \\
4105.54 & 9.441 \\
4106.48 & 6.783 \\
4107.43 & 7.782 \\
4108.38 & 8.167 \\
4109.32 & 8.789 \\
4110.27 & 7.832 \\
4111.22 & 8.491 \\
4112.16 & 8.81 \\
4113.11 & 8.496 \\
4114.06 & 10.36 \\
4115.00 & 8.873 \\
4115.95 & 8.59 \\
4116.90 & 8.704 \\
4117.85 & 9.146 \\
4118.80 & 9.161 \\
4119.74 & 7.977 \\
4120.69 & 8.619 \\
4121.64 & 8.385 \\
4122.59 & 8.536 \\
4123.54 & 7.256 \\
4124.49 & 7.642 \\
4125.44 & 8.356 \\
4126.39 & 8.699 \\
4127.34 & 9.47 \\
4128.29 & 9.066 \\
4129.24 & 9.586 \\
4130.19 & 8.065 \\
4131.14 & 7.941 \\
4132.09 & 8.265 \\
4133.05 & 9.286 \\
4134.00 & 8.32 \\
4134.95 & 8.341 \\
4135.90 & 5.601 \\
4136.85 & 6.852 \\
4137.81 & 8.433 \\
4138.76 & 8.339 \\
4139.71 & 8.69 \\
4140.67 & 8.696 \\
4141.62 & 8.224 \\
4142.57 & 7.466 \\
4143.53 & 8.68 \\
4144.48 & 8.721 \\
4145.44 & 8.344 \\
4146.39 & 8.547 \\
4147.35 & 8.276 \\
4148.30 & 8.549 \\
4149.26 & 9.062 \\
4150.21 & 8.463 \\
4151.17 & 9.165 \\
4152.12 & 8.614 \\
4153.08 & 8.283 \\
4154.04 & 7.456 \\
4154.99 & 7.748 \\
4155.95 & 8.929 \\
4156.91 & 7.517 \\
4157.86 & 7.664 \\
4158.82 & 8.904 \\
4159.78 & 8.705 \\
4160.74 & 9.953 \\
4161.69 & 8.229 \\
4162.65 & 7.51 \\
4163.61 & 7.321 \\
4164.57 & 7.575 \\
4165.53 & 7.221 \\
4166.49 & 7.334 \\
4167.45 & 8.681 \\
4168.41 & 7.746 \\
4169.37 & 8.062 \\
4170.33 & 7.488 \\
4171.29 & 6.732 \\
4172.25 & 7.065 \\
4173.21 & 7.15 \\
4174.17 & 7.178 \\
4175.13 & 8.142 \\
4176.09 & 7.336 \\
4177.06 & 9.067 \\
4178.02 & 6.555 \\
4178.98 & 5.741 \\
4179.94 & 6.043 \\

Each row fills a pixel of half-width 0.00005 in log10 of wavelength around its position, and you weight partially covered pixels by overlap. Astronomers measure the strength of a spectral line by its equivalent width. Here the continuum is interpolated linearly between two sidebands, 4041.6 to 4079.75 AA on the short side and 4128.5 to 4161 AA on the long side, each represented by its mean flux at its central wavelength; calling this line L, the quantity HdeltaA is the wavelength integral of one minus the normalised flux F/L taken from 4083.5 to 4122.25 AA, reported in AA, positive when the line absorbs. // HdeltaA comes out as -3.4 AA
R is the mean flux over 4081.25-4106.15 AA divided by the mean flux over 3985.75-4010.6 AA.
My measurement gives 1.07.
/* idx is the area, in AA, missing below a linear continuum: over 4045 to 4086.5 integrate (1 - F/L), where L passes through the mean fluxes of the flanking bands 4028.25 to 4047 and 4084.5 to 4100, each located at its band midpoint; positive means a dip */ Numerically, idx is 2.07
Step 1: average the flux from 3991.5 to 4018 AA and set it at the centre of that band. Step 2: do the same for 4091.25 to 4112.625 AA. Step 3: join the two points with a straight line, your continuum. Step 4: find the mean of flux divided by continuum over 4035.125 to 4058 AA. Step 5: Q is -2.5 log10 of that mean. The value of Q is 0.118 mag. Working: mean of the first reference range 8.81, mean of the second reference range 9.12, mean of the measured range 8.02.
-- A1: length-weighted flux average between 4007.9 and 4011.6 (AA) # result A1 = 8.33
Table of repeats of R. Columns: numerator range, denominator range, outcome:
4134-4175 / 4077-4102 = 0.88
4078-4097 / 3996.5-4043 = 1.10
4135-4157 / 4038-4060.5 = 1.03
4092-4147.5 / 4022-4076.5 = 1.07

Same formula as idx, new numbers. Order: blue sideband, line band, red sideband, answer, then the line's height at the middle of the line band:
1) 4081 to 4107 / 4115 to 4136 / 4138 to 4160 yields 0.62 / 8.73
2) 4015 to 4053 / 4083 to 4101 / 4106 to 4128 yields -1.93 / 8.42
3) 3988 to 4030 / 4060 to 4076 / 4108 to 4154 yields 0.61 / 8.56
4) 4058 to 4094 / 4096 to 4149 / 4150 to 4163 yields 0.23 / 8.51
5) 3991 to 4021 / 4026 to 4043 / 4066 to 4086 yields 1.00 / 8.68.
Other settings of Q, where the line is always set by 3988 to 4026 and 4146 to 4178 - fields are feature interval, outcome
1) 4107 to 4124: -0.044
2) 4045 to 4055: 0.059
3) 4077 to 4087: -0.056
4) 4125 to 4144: -0.024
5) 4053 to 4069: 0.036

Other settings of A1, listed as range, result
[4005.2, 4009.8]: 8.46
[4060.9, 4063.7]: 8.09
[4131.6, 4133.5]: 8.73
